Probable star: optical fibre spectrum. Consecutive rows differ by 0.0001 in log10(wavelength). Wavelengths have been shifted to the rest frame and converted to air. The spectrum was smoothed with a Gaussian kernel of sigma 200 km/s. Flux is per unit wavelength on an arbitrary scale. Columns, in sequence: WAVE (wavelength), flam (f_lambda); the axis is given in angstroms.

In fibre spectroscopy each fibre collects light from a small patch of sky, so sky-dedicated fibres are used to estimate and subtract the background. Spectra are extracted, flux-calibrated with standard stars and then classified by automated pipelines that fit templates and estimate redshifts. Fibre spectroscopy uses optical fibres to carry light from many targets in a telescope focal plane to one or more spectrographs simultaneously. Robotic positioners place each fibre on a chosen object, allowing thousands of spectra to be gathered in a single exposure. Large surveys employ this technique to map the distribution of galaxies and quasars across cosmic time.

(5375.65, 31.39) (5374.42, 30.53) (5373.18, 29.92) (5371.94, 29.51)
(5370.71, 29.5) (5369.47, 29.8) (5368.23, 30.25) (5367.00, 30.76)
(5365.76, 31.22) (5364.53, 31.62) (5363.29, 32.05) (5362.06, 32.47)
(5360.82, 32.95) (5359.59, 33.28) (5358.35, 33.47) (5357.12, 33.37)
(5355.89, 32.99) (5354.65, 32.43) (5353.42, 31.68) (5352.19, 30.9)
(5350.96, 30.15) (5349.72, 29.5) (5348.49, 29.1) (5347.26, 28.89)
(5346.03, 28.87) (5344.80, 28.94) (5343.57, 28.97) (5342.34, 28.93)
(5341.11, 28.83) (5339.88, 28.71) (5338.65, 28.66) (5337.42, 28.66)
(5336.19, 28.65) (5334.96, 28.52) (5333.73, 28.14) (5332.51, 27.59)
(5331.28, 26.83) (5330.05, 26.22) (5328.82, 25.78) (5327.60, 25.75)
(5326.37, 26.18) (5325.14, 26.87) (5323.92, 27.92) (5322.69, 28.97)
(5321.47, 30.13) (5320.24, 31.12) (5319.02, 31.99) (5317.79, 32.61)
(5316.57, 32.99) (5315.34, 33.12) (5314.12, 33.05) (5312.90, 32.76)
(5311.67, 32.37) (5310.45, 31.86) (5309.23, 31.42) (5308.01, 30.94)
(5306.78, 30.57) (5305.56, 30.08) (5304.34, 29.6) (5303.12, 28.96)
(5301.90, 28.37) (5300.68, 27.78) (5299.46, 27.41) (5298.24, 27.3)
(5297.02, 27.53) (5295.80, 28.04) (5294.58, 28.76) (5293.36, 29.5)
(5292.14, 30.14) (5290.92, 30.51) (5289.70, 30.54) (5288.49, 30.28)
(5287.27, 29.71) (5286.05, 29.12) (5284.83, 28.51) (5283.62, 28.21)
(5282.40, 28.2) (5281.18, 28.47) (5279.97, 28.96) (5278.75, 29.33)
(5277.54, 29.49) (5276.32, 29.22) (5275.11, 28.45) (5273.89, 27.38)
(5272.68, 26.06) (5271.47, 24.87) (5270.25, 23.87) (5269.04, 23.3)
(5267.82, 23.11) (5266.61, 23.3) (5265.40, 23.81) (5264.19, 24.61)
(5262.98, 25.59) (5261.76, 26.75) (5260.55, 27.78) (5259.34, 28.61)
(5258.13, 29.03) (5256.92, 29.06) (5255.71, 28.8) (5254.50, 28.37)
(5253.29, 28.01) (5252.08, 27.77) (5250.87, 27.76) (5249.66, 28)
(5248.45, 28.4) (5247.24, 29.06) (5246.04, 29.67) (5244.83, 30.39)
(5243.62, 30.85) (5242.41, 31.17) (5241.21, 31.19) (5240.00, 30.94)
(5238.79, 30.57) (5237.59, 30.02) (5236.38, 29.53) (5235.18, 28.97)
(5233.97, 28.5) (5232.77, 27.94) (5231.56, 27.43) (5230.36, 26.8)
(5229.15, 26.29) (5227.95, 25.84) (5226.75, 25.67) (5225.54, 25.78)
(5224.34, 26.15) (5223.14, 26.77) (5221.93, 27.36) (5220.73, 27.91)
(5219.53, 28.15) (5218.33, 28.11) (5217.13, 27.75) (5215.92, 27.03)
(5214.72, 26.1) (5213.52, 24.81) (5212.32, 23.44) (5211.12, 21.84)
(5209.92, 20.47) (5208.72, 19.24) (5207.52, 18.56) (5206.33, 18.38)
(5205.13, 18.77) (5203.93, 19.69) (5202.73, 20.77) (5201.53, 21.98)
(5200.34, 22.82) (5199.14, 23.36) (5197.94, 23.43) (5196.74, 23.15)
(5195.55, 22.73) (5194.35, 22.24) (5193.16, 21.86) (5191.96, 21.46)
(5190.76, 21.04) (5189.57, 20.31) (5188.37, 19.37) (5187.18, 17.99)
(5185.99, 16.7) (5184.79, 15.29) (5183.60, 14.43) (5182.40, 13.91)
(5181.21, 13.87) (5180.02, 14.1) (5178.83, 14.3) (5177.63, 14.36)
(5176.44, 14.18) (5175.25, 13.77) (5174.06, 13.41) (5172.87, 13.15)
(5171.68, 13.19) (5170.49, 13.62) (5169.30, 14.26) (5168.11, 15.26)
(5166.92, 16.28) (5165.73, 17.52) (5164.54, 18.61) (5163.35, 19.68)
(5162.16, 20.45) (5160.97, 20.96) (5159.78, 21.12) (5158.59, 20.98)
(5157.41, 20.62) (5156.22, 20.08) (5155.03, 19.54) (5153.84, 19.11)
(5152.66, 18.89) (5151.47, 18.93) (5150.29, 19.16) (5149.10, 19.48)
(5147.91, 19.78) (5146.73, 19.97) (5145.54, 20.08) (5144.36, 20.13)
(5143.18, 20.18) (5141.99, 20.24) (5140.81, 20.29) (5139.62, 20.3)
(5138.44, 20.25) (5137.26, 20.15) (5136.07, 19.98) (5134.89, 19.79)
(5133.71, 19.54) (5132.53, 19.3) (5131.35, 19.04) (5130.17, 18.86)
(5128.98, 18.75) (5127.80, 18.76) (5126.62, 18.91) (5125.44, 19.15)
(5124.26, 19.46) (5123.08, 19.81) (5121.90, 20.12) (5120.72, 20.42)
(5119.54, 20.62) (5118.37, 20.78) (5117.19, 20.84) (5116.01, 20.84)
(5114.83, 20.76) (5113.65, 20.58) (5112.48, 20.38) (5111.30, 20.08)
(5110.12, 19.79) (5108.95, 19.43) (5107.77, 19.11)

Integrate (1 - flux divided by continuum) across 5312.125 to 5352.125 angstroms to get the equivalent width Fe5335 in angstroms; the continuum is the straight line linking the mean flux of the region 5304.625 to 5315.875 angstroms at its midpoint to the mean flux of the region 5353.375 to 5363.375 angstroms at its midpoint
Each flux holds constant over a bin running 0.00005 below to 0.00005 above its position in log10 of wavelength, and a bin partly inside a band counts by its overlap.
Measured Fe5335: 3.75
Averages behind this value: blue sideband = 31.7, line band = 29.2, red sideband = 32.8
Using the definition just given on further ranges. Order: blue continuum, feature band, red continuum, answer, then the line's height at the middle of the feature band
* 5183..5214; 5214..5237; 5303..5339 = -4.8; 22.5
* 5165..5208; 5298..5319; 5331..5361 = -2.8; 27.1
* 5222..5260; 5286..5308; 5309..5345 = -0.1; 29.1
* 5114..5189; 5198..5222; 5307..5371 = -1.3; 22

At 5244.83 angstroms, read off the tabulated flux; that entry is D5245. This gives 30.39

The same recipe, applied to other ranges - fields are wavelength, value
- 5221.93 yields 27.36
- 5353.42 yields 31.68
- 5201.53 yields 21.98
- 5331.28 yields 26.83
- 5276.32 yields 29.22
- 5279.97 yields 28.96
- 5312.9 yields 32.76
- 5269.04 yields 23.3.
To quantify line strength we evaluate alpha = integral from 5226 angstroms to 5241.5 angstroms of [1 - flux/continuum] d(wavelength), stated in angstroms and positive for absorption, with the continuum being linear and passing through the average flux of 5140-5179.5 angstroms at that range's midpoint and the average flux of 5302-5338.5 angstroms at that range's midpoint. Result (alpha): -3.3 angstroms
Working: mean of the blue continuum 17.9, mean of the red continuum 29.6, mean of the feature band 28.4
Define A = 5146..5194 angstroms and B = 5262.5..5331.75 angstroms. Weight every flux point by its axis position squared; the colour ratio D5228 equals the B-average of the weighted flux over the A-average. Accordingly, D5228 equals 1.71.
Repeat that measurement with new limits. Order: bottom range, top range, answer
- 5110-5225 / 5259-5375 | 1.55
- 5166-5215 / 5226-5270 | 1.54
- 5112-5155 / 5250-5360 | 1.56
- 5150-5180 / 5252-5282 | 1.63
